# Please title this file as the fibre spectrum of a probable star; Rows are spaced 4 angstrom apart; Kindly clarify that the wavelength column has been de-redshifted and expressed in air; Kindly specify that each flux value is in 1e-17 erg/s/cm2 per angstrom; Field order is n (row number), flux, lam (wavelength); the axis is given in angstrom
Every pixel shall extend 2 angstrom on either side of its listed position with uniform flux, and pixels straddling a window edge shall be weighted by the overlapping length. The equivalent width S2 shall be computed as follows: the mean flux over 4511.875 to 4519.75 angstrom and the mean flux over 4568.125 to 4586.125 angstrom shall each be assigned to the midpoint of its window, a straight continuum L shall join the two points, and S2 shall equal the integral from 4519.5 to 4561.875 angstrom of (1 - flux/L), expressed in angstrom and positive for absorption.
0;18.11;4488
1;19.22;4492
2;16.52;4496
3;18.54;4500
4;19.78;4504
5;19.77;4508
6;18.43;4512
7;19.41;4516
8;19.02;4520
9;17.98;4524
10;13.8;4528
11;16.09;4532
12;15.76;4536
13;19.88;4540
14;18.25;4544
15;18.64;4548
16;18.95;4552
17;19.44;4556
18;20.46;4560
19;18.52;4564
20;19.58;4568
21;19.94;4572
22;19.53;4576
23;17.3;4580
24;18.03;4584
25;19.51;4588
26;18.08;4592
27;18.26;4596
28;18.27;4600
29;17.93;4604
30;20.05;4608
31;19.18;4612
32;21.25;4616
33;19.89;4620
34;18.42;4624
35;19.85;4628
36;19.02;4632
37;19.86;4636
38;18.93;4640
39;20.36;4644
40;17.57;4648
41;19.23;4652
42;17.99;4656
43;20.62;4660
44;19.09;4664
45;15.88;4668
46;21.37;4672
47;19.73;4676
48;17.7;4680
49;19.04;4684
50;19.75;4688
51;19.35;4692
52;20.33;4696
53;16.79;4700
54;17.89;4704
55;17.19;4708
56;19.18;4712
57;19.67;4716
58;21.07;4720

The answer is 2.2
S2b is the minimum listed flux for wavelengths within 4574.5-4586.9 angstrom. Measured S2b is 17.3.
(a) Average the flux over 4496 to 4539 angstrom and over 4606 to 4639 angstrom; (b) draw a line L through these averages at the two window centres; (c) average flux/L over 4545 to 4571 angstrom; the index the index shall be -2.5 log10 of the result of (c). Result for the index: -0.04 mag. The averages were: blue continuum 17.8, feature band 19.3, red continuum 19.7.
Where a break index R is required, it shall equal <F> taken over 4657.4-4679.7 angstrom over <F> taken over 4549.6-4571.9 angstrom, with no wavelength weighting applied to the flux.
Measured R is 0.99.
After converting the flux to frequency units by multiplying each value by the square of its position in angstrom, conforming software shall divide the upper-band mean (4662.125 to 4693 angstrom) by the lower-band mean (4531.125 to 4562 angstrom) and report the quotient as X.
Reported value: 1.1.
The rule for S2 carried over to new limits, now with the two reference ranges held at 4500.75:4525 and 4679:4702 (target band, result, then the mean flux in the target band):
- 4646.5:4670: 0.62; 18.4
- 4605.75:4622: -0.94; 20.1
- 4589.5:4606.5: 0.67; 18.2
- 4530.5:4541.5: 1.08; 17.2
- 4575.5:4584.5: 0.42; 18.1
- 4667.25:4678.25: -0.25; 19.3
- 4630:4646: -0.51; 19.5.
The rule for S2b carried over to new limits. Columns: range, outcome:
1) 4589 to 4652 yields 17.57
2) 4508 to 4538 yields 13.8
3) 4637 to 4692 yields 15.88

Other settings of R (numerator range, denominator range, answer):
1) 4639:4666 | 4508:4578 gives 1.03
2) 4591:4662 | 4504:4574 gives 1.04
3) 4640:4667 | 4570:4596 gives 1.02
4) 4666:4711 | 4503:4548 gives 1.04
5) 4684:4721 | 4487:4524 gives 1.01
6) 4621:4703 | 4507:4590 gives 1.03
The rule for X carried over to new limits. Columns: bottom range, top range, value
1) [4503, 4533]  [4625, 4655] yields 1.12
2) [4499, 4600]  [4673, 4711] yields 1.08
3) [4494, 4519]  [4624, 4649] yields 1.09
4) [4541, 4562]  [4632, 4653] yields 1.04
